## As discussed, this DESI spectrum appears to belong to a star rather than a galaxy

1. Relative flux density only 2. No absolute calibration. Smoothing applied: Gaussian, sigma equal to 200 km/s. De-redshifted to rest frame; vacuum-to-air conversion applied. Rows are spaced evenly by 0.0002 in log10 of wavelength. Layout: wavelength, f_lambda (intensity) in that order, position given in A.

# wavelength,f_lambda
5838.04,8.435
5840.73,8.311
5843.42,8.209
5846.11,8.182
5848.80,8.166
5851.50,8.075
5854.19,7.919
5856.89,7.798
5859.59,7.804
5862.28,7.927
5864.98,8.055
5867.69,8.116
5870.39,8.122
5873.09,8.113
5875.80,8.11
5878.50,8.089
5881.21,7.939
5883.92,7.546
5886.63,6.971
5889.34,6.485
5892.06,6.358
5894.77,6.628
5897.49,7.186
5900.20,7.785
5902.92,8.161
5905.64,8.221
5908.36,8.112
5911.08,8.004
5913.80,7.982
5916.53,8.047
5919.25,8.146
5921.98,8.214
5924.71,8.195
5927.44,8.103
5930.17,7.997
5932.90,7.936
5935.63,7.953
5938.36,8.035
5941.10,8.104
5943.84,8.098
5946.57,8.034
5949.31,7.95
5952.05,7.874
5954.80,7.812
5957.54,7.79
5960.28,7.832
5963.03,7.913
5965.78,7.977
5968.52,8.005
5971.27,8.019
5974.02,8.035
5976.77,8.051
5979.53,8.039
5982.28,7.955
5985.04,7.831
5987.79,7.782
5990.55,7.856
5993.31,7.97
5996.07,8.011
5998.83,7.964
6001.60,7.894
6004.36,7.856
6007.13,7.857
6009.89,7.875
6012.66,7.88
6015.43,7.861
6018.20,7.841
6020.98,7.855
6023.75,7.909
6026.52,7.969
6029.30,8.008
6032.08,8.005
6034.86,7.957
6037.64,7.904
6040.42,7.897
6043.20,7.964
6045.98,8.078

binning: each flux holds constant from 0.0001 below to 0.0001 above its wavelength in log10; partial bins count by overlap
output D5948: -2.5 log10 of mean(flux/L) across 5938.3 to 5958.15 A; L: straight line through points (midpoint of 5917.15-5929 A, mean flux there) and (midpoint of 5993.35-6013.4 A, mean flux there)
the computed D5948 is 0.02 mag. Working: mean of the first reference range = 8.15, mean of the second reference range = 7.91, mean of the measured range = 7.96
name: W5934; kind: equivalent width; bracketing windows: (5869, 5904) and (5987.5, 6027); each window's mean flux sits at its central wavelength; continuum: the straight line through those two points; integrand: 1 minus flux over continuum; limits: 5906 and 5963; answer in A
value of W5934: -2.7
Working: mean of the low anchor 7.5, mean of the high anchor 7.89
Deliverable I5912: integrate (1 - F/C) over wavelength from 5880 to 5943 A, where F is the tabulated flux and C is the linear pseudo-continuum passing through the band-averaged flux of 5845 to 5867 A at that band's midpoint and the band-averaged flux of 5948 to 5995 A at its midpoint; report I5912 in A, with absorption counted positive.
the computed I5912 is 1.67 A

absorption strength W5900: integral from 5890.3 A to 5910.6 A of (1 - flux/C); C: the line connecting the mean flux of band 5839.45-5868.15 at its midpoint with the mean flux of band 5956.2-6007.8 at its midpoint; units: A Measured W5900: 1.3 A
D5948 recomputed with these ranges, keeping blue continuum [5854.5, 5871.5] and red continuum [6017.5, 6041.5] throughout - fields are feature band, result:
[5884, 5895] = 0.18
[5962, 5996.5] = 0.00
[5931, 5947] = -0.01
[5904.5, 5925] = -0.02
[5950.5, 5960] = 0.02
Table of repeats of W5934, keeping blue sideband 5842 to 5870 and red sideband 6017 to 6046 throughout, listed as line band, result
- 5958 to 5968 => 0.09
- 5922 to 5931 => -0.14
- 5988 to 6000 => 0.04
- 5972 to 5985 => -0.06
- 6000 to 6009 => 0.09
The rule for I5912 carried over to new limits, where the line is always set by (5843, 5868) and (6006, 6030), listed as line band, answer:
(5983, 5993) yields 0.1 A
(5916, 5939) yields -0.3 A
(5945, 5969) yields 0.1 A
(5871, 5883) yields -0.1 A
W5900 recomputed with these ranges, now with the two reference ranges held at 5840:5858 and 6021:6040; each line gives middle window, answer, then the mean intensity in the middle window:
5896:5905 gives 0.4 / 7.74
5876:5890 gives 1.0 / 7.51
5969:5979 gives 0.0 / 8.03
